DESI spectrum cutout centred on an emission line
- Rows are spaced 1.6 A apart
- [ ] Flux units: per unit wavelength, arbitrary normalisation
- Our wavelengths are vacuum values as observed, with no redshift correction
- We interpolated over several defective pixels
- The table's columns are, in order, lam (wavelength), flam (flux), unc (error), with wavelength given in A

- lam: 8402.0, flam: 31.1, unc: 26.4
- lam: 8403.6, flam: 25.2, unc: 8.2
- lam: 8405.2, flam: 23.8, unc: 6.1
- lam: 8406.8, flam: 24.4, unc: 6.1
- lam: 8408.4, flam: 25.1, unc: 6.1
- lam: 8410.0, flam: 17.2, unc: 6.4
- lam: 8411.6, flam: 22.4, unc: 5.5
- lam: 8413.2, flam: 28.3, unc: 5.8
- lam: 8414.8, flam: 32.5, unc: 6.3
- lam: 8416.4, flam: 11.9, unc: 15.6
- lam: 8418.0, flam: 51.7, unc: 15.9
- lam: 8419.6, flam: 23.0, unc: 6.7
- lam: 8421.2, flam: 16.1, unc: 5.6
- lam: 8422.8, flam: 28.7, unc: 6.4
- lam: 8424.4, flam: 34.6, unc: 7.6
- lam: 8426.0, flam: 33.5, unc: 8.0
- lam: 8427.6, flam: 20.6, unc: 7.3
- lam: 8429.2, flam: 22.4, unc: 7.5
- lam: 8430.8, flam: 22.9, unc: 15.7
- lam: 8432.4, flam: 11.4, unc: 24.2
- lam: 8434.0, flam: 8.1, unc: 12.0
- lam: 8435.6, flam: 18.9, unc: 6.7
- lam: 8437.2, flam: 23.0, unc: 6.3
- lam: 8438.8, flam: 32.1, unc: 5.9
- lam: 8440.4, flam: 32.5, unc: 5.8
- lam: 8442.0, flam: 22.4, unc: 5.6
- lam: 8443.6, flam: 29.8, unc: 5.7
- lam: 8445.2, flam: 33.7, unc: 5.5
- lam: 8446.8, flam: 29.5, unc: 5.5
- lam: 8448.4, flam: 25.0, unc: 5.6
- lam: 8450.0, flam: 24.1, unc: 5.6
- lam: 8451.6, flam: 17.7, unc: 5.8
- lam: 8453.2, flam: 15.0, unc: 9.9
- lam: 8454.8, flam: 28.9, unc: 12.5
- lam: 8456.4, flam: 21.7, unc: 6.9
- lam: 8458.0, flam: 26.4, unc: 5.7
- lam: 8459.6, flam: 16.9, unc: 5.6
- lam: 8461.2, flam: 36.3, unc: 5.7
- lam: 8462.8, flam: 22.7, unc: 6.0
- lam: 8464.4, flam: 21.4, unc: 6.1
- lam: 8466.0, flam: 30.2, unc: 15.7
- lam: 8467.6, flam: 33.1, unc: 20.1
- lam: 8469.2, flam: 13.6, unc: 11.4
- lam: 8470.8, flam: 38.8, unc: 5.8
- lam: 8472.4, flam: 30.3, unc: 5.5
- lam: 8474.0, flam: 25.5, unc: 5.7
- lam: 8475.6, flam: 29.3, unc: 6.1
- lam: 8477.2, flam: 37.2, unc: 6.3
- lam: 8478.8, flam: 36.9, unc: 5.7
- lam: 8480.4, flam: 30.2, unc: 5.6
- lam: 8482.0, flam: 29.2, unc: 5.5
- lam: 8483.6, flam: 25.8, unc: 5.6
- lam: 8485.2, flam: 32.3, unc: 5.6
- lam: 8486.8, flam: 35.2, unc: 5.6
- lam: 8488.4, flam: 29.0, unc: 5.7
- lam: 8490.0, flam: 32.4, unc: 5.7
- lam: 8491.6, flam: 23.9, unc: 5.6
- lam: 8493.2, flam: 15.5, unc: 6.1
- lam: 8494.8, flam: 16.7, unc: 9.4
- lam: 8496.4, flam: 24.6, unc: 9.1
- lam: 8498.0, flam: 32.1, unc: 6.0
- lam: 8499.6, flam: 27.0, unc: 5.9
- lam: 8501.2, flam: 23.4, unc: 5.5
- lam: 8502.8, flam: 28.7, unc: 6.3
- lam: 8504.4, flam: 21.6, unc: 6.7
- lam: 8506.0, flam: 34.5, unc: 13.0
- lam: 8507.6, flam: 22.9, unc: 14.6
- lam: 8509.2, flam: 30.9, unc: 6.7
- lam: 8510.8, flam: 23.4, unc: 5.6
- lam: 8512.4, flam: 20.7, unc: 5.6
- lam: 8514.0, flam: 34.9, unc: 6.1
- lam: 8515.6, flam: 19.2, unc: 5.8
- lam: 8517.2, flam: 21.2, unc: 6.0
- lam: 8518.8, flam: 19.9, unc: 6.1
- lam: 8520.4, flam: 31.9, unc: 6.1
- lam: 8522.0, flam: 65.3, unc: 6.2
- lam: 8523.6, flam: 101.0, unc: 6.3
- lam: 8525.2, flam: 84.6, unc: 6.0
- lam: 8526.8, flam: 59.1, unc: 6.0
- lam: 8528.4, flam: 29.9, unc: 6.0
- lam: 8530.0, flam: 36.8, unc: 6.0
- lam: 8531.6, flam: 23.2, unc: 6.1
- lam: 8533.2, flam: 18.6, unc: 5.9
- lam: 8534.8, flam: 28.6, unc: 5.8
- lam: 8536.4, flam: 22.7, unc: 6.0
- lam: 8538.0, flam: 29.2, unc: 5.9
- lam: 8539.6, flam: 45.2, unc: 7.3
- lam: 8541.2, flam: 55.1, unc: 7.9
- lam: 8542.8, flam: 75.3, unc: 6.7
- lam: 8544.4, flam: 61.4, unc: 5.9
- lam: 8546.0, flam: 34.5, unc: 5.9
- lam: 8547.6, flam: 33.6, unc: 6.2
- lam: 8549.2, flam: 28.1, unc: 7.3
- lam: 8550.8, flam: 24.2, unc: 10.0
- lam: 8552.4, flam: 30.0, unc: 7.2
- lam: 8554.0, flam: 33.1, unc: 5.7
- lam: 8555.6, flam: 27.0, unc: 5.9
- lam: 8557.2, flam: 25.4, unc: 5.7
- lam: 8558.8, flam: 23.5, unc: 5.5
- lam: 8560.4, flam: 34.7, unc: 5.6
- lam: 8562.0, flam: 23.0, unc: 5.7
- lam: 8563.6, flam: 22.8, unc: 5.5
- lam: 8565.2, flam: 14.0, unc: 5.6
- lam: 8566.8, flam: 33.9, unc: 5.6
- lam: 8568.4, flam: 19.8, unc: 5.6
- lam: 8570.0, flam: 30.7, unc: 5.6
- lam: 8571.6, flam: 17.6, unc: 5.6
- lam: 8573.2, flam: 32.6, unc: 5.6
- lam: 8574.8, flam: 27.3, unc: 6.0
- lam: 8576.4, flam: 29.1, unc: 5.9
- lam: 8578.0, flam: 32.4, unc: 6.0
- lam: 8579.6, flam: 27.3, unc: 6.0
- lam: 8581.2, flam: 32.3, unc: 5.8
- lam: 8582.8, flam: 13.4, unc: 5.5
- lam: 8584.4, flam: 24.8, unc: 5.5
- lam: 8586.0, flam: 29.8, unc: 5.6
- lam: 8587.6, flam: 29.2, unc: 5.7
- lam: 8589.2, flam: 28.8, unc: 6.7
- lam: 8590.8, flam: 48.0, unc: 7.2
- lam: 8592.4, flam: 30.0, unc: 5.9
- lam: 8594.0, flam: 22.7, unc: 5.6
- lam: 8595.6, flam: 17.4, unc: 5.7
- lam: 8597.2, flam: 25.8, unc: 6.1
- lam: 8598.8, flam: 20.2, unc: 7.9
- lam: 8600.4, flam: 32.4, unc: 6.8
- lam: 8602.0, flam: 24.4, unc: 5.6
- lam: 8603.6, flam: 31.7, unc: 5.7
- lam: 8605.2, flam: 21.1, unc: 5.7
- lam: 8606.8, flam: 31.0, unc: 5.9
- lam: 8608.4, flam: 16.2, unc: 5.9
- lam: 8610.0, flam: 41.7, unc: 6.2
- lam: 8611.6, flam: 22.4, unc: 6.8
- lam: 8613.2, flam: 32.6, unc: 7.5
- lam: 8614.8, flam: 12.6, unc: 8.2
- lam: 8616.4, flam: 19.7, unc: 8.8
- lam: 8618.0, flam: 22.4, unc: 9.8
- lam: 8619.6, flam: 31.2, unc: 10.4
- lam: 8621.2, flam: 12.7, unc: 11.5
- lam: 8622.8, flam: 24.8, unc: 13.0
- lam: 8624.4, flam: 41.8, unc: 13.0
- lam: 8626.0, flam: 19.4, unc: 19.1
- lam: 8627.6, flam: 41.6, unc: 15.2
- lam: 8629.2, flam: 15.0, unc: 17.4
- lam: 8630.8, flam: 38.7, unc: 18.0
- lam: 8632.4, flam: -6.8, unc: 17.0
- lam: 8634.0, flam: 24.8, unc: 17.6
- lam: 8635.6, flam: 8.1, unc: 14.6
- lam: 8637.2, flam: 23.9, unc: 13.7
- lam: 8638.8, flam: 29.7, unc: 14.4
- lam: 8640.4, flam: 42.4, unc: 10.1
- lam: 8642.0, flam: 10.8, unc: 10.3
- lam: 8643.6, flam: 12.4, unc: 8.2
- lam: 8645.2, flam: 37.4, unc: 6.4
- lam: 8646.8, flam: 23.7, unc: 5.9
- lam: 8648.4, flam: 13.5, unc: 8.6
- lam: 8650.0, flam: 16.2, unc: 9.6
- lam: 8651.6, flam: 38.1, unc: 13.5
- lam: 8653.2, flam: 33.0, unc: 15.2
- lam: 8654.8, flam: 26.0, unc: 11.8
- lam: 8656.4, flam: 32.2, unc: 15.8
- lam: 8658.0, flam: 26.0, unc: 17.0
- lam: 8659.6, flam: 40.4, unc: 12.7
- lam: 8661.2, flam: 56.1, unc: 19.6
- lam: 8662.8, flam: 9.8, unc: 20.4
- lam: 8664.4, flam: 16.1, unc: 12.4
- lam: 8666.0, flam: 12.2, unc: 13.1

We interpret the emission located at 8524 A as [S II] 6716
